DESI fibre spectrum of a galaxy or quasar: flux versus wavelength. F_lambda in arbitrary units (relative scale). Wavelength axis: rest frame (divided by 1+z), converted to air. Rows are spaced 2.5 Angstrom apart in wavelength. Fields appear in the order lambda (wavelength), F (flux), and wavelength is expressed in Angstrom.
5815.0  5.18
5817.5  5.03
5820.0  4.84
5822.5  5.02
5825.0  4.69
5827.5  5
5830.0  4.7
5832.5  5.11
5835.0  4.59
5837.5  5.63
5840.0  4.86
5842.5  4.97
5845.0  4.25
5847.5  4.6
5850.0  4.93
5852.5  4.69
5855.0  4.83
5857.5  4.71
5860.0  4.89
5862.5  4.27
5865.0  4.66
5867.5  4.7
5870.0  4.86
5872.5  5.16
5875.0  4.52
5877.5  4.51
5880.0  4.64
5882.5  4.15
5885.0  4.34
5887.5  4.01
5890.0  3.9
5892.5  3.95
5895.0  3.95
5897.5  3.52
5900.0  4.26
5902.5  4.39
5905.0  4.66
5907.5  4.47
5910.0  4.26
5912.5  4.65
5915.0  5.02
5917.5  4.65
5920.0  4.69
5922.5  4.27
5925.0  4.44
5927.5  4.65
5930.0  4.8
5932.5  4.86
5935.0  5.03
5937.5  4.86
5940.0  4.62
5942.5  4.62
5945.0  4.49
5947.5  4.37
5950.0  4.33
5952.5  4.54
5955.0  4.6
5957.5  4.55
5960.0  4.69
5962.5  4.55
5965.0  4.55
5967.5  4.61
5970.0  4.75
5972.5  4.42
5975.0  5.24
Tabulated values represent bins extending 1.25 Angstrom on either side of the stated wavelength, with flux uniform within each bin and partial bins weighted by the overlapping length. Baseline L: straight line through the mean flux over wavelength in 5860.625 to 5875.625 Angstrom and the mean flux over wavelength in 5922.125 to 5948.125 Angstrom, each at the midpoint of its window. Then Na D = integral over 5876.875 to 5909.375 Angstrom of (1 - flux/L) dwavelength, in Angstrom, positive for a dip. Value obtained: 3.35 Angstrom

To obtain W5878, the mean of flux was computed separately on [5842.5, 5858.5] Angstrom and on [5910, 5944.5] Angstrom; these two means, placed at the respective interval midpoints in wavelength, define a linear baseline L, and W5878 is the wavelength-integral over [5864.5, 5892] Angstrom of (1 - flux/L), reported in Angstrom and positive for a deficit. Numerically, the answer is 1.25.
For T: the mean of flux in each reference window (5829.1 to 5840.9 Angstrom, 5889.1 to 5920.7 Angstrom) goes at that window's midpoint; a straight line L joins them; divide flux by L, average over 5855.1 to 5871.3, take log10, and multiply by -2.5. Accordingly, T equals 0.01 mag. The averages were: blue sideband 4.99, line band 4.69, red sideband 4.33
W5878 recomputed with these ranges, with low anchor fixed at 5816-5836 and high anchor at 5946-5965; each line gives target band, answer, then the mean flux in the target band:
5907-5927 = 0.3 Angstrom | 4.56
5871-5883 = 0.3 Angstrom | 4.63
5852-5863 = 0.2 Angstrom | 4.71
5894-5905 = 1.3 Angstrom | 4.1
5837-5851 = 0.0 Angstrom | 4.83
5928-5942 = -0.7 Angstrom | 4.81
